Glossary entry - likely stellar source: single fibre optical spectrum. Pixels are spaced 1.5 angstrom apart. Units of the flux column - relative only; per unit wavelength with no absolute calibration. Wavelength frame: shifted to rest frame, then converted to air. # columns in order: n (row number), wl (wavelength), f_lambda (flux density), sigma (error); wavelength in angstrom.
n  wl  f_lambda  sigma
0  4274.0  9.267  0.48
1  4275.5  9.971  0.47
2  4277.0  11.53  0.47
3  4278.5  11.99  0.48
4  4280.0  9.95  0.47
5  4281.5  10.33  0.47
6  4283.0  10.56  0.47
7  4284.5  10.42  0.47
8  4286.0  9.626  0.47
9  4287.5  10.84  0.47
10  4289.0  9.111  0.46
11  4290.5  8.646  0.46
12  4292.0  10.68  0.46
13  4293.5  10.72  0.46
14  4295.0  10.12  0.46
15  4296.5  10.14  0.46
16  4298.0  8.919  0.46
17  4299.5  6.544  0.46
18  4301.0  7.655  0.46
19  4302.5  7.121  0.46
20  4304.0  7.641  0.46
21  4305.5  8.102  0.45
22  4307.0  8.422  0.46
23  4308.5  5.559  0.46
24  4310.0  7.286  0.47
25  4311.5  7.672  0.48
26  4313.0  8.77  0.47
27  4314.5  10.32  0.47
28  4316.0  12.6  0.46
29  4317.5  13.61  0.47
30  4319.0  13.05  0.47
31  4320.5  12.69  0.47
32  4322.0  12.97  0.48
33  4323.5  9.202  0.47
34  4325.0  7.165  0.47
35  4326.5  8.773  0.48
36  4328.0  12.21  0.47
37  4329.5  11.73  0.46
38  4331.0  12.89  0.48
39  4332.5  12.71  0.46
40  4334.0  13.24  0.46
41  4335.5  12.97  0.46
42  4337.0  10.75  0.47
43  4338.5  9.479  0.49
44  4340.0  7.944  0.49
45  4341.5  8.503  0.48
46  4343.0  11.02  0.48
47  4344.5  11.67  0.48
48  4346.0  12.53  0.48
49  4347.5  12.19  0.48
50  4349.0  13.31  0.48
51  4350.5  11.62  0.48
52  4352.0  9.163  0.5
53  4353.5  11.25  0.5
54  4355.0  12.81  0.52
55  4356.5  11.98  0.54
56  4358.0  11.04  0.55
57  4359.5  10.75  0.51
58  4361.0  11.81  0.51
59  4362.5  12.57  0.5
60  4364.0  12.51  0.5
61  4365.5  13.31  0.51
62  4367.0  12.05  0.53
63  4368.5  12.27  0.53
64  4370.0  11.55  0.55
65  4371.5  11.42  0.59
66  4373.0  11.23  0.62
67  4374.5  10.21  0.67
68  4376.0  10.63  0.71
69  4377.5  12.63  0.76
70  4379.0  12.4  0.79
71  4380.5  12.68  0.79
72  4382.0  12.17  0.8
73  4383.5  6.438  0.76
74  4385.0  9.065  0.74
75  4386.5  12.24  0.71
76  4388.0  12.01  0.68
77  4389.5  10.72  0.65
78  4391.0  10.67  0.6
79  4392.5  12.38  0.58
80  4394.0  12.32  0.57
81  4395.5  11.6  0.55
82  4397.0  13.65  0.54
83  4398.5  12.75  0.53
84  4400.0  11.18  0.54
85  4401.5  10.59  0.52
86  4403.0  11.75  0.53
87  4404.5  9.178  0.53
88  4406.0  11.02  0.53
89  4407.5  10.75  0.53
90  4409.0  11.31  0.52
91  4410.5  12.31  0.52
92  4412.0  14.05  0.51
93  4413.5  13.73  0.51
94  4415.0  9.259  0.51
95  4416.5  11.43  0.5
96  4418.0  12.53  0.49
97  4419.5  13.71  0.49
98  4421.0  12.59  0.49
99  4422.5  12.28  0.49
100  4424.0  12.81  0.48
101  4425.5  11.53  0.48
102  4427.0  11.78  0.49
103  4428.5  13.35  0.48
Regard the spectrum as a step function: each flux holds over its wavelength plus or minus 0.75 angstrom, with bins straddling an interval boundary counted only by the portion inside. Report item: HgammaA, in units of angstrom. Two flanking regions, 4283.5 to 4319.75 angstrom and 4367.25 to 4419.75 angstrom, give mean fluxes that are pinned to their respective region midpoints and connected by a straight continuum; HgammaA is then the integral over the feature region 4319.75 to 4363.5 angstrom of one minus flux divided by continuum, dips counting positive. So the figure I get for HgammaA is -4.3 angstrom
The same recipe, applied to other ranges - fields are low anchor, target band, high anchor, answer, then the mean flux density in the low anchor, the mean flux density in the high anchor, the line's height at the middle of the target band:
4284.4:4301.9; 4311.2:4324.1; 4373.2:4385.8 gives -2.0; 9.4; 10.8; 9.8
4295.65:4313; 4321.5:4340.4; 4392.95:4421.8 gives -4.5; 7.79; 11.9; 8.85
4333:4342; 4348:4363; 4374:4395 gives -1.1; 10.6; 11.2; 10.8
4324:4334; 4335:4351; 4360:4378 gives 0.4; 11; 11.8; 11.3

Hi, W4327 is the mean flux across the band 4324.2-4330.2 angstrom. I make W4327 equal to 9.95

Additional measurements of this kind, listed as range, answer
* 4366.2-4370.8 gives 12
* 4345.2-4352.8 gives 11.8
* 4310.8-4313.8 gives 8.27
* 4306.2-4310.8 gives 7.11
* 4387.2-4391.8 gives 11.2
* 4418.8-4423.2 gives 12.9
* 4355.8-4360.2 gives 11.3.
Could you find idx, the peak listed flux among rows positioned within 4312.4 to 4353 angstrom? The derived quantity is 13.61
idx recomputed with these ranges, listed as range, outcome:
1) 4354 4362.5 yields 12.81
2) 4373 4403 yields 13.65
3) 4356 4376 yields 13.31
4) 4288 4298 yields 10.72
